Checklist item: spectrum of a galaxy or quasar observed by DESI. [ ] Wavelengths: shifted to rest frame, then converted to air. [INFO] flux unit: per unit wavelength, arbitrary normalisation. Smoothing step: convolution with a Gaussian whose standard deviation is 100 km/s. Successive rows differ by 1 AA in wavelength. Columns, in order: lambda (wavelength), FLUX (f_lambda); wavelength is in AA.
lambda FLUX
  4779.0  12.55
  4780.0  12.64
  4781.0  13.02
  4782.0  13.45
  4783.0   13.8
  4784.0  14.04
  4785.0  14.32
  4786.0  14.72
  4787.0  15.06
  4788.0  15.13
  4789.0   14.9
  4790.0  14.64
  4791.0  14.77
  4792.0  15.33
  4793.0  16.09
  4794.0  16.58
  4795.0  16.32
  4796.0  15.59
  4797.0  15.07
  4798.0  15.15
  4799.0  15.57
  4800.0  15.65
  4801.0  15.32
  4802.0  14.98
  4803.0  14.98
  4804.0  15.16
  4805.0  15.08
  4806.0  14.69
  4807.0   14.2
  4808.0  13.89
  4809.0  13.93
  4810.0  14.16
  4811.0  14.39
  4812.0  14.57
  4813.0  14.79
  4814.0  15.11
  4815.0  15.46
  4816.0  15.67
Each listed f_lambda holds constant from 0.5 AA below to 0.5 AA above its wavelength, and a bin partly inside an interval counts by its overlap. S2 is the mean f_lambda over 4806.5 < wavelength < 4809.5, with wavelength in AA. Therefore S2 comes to 14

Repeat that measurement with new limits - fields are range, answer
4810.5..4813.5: 14.6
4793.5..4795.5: 16.4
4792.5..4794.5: 16.3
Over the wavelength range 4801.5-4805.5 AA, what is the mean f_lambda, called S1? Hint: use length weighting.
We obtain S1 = 15.1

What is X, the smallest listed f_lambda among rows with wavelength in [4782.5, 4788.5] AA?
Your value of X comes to 13.8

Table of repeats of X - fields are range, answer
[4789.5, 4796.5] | 14.64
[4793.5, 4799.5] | 15.07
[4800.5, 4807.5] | 14.2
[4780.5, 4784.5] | 13.02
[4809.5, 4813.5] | 14.16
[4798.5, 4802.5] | 14.98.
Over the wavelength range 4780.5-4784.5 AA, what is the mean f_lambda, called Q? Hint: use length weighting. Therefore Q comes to 13.6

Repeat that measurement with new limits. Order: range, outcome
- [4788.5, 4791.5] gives 14.8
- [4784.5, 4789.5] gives 14.8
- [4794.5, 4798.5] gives 15.5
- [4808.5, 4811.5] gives 14.2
